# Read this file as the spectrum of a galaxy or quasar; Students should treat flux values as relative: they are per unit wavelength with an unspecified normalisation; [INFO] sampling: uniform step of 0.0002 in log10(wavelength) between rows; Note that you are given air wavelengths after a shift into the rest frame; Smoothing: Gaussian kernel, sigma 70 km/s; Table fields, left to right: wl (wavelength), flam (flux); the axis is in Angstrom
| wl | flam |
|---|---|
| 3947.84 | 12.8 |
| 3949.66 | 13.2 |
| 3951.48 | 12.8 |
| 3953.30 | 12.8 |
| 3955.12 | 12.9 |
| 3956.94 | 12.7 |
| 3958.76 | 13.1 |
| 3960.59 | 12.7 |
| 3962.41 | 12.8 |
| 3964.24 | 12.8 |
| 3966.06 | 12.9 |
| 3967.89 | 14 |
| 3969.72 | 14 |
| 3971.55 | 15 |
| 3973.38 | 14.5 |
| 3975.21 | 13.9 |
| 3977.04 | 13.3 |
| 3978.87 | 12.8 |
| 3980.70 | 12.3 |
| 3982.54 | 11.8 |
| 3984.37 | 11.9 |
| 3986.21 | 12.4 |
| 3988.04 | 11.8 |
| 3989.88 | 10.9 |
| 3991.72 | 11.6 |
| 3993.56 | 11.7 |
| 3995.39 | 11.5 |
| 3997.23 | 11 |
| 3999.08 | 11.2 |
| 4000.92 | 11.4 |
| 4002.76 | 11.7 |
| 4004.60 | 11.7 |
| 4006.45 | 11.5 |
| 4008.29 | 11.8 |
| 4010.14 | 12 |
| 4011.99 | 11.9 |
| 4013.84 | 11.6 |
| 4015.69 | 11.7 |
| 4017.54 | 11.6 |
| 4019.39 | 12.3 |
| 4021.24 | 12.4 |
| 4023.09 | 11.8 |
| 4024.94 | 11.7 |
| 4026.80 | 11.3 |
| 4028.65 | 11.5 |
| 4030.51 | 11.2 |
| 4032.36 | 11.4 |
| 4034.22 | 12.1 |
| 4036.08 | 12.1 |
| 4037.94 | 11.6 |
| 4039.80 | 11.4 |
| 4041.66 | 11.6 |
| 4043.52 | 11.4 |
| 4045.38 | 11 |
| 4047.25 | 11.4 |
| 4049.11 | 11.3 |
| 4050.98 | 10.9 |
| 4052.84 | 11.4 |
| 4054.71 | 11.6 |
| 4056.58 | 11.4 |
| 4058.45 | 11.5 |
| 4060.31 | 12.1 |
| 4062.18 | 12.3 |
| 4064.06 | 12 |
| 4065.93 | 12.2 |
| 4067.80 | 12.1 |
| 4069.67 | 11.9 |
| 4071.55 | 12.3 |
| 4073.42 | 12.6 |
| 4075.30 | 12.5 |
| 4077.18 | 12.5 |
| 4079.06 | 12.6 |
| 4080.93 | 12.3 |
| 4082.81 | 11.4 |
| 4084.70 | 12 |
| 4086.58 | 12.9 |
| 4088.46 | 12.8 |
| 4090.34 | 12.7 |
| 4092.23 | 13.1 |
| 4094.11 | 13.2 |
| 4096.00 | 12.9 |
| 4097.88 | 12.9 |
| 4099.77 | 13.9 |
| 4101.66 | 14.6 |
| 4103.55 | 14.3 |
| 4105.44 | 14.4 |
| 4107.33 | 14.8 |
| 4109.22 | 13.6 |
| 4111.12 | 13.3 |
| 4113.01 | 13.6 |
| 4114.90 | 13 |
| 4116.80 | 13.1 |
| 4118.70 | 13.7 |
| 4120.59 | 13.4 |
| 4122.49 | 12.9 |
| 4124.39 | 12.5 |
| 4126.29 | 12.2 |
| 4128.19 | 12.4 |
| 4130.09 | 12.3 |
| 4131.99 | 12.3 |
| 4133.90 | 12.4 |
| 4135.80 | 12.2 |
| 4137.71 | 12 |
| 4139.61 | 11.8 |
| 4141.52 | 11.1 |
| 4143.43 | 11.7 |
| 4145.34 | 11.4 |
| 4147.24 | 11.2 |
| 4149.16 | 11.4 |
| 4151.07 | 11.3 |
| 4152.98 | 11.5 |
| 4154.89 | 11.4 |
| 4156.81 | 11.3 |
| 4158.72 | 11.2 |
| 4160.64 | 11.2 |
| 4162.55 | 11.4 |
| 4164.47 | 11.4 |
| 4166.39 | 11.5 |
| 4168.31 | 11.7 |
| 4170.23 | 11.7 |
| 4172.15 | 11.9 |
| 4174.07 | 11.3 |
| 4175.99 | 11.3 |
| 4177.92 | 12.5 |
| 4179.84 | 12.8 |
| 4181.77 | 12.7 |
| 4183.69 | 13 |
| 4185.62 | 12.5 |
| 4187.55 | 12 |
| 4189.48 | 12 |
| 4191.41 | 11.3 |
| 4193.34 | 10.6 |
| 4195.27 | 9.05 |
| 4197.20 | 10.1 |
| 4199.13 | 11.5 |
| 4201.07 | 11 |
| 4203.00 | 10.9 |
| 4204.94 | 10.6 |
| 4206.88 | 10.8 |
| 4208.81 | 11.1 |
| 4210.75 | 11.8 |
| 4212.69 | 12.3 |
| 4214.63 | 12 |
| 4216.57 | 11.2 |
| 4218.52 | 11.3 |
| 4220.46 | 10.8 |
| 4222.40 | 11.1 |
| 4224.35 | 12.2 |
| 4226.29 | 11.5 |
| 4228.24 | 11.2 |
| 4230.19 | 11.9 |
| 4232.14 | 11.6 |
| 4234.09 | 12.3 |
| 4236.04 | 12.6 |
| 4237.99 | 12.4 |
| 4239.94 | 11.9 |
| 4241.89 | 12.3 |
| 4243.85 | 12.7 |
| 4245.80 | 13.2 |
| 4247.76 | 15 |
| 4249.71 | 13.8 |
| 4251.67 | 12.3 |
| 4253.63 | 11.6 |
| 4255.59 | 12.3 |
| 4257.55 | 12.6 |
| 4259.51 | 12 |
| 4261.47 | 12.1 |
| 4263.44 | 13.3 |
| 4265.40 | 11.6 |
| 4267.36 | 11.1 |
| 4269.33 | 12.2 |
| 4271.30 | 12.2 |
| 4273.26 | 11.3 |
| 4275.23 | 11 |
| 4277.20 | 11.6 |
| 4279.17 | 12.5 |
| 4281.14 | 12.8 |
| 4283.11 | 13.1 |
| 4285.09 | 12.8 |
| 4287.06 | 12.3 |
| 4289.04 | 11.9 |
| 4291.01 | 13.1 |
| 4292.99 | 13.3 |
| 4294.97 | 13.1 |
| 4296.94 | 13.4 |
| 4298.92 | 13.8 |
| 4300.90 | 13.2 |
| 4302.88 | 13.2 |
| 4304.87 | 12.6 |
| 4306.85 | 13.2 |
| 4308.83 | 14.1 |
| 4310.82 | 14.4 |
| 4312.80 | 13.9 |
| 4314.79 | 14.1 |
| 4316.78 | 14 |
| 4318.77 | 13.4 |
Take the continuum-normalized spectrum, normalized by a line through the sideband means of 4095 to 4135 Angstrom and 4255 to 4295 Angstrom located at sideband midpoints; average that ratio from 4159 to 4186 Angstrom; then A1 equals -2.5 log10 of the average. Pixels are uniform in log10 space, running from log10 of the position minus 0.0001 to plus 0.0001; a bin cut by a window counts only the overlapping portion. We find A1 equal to 0.09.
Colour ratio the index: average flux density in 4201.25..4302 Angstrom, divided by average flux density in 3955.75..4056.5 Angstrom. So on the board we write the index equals 1.01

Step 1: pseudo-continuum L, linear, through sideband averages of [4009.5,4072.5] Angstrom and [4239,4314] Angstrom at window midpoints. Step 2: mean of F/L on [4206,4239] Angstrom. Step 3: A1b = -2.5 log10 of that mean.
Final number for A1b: 0.07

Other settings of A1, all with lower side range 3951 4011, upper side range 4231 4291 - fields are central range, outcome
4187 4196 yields 0.129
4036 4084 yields 0.055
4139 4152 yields 0.091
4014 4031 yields 0.064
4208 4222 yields 0.081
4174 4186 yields 0.002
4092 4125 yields -0.094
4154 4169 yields 0.093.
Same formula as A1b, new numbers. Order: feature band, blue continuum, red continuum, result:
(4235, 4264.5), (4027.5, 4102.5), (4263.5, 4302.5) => -0.02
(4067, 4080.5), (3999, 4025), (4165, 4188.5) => -0.04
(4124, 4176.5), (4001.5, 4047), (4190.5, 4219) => -0.04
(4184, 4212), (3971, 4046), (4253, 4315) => 0.12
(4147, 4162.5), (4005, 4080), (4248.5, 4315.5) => 0.08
